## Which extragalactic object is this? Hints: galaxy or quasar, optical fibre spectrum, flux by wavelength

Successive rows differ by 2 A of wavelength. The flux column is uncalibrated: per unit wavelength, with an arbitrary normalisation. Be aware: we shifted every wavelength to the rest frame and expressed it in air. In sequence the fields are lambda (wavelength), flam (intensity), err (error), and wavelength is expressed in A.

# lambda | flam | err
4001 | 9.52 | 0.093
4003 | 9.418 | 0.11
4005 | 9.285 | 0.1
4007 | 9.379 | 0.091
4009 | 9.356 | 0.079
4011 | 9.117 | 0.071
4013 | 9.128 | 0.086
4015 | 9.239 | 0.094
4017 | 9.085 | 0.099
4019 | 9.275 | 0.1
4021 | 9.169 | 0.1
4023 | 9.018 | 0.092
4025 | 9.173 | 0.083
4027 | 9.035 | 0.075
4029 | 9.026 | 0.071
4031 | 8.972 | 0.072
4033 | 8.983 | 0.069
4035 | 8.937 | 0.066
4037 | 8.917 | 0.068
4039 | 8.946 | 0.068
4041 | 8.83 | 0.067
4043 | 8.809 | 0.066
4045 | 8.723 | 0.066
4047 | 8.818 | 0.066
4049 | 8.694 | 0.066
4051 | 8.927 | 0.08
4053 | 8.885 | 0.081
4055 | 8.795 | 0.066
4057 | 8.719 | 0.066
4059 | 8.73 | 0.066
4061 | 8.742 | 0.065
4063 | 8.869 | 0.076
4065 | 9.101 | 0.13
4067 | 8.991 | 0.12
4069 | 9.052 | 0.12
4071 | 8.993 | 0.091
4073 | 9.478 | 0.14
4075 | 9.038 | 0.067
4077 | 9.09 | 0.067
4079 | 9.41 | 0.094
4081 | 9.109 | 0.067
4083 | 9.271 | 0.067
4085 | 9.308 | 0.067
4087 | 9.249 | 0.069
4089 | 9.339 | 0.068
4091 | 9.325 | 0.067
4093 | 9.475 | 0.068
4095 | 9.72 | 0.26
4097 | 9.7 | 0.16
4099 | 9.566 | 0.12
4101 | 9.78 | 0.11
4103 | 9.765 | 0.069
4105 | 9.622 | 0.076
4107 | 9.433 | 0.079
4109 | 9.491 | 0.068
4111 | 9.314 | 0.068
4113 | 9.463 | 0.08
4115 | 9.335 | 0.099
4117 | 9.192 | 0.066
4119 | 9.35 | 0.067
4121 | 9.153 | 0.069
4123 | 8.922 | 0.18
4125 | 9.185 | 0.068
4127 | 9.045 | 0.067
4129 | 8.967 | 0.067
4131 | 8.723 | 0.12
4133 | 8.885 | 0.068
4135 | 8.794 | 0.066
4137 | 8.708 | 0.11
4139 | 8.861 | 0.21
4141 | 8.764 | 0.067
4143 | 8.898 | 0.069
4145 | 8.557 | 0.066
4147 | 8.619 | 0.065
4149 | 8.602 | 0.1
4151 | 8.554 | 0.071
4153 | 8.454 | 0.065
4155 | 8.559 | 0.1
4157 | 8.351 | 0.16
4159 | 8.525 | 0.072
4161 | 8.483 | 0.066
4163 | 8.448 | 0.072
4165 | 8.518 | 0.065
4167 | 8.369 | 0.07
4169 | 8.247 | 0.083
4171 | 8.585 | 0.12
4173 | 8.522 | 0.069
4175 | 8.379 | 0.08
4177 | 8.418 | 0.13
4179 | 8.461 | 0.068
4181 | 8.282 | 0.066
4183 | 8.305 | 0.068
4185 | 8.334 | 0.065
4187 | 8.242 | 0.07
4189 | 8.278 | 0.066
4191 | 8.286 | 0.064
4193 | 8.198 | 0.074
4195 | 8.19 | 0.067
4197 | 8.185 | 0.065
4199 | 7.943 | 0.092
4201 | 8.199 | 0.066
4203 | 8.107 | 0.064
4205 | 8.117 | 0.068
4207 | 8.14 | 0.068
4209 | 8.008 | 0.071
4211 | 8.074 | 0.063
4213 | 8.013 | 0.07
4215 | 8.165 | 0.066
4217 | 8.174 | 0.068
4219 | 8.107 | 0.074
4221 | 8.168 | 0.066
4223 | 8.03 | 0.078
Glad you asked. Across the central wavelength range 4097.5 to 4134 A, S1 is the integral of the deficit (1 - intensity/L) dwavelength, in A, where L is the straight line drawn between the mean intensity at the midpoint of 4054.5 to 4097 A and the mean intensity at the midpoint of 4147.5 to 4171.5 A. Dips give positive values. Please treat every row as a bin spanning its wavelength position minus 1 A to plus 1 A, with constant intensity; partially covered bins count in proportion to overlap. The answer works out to -1.9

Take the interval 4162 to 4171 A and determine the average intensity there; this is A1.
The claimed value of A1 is 8.42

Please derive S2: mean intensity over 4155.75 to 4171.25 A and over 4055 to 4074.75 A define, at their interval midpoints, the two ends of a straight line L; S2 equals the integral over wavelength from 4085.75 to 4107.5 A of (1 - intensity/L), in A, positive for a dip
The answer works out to -1.9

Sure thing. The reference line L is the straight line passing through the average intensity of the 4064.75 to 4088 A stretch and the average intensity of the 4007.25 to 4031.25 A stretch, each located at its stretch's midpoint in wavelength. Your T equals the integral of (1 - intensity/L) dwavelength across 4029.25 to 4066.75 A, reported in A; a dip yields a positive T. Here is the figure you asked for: 1.23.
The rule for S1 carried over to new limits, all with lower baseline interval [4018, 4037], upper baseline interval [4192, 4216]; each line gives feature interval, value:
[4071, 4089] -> -0.9 A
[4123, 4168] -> -1.4 A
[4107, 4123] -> -1.3 A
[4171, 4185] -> -0.3 A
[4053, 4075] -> -0.2 A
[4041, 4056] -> 0.2 A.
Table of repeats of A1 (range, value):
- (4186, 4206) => 8.17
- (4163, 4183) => 8.42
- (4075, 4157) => 9.13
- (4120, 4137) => 8.94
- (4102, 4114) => 9.51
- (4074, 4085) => 9.19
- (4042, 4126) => 9.19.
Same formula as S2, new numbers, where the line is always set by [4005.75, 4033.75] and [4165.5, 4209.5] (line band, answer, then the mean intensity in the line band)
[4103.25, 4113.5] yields -1.0 A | 9.49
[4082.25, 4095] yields -0.8 A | 9.36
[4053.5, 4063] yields 0.2 A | 8.77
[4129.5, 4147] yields -0.5 A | 8.77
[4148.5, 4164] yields -0.1 A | 8.49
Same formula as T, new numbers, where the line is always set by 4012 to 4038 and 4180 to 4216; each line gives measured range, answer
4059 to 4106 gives -2.79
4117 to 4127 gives -0.68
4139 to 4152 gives -0.36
